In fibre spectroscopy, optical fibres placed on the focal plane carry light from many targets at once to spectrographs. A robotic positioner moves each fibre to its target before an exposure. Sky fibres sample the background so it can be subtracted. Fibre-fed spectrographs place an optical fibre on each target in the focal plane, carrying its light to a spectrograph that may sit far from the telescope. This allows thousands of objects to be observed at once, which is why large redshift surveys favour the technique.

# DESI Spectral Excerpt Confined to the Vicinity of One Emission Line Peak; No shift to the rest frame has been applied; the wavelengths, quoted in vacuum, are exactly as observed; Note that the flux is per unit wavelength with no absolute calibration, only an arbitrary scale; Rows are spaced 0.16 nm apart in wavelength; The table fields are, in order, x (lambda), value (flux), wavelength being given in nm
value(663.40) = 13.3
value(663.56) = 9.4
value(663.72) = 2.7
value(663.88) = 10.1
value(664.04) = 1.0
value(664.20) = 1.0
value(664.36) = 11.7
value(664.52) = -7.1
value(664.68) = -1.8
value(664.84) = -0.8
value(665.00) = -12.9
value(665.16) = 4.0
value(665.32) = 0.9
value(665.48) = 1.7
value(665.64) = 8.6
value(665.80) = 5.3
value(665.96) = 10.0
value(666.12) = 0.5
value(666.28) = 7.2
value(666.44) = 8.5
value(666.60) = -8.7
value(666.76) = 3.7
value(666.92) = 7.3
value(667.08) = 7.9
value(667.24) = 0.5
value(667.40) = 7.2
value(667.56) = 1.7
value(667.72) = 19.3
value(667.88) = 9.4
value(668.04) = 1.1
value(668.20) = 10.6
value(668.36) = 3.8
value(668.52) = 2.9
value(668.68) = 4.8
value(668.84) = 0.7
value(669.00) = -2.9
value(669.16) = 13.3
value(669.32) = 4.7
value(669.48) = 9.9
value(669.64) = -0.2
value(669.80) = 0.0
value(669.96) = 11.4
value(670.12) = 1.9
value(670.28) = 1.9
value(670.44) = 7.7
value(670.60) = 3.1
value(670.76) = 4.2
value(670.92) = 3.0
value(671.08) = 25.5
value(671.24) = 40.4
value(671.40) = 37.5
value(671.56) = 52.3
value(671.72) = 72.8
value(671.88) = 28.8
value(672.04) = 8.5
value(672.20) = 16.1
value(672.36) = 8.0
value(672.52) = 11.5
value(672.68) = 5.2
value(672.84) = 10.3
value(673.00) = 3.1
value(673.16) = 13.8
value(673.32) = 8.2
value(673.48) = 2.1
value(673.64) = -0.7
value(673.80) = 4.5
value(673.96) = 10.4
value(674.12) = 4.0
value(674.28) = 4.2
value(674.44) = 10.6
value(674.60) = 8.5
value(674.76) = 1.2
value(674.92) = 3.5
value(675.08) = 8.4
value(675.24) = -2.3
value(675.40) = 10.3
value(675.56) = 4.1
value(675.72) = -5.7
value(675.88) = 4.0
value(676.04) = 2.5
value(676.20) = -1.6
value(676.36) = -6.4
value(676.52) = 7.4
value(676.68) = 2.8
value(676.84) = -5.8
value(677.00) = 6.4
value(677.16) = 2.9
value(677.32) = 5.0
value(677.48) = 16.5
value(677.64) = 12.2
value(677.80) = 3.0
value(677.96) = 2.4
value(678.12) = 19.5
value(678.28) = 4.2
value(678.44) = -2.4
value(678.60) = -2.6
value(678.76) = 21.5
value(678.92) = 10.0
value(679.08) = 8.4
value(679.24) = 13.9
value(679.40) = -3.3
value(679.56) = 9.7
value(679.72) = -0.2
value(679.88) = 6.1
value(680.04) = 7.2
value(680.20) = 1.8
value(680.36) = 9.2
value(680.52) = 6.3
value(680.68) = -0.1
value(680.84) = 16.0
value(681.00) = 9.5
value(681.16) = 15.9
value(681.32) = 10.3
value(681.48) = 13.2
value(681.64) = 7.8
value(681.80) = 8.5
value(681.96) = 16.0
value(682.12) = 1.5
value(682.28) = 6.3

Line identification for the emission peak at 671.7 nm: [O II] 3727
